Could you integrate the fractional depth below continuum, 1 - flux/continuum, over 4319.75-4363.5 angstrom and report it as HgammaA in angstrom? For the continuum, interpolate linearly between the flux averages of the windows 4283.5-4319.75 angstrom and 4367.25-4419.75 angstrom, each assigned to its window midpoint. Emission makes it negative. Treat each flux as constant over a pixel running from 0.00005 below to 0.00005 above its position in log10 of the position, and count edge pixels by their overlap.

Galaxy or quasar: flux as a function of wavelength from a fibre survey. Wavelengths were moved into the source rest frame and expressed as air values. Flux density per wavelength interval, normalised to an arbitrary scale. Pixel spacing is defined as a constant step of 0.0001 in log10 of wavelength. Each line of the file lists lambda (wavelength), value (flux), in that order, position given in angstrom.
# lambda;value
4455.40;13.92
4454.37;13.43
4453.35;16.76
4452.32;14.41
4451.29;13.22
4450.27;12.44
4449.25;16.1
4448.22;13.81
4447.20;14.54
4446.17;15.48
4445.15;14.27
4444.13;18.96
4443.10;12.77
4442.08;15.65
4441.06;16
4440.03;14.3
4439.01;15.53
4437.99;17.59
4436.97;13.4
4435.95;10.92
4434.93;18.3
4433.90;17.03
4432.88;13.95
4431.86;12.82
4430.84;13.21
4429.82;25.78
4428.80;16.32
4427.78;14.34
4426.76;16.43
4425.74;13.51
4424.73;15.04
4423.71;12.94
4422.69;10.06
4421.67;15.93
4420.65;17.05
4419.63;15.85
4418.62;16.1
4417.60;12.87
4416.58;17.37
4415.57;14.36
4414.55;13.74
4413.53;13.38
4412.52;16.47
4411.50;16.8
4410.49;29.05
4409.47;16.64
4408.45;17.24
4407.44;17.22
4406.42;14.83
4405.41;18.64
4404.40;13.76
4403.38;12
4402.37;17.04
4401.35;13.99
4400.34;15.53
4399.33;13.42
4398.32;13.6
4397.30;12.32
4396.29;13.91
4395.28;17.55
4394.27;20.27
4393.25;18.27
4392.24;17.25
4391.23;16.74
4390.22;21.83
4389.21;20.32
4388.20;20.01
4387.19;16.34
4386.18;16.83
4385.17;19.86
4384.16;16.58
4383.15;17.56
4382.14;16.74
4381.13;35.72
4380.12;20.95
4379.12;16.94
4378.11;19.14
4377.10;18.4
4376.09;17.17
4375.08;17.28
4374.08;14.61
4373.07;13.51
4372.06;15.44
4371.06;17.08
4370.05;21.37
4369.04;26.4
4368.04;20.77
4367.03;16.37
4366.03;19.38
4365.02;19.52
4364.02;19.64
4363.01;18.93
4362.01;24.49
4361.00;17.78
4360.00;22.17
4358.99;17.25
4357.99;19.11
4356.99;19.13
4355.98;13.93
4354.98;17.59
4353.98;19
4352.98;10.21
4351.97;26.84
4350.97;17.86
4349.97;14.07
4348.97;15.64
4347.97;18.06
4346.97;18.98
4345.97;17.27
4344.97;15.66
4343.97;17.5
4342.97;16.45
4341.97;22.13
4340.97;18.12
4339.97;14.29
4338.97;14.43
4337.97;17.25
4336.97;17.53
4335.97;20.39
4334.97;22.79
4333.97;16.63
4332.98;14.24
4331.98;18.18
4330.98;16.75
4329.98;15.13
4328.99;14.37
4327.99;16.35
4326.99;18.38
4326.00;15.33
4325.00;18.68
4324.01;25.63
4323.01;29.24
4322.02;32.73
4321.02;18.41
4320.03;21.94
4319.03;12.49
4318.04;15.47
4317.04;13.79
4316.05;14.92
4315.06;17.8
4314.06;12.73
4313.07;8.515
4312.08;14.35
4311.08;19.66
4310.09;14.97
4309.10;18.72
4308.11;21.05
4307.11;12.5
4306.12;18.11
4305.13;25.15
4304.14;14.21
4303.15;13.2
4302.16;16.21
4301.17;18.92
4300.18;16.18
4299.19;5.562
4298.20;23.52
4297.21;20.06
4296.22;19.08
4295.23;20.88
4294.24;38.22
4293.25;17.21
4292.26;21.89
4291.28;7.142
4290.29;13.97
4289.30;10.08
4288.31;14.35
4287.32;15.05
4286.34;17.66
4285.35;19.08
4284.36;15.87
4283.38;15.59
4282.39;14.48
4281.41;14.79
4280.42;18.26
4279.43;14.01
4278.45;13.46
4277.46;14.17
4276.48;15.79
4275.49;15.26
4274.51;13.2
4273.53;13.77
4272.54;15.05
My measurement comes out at -4.0 angstrom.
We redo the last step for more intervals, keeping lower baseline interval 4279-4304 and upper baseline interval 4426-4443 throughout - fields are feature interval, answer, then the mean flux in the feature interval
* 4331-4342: -0.77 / 17.6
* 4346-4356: -0.65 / 17.4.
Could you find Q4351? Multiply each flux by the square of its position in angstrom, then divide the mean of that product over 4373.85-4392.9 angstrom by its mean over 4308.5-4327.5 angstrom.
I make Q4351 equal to 1.1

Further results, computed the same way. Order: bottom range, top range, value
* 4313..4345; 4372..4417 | 1.00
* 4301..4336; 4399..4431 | 0.94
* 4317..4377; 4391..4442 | 0.89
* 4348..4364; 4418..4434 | 0.87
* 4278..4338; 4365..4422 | 1.04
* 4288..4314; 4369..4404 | 1.08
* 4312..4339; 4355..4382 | 1.11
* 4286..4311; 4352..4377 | 1.09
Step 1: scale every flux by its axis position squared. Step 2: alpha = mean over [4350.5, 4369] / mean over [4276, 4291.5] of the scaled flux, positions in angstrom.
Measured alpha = 1.3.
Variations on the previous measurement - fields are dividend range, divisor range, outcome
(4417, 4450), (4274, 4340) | 0.94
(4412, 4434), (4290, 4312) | 0.89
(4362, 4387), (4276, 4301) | 1.19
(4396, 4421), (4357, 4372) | 0.81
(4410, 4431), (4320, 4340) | 0.88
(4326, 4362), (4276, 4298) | 1.06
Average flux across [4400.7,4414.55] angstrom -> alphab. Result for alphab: 16.6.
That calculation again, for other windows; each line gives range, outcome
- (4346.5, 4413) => 18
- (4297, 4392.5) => 18.1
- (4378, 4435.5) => 16.8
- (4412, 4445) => 15.2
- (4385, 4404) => 16.6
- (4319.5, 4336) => 19.7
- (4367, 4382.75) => 19.3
